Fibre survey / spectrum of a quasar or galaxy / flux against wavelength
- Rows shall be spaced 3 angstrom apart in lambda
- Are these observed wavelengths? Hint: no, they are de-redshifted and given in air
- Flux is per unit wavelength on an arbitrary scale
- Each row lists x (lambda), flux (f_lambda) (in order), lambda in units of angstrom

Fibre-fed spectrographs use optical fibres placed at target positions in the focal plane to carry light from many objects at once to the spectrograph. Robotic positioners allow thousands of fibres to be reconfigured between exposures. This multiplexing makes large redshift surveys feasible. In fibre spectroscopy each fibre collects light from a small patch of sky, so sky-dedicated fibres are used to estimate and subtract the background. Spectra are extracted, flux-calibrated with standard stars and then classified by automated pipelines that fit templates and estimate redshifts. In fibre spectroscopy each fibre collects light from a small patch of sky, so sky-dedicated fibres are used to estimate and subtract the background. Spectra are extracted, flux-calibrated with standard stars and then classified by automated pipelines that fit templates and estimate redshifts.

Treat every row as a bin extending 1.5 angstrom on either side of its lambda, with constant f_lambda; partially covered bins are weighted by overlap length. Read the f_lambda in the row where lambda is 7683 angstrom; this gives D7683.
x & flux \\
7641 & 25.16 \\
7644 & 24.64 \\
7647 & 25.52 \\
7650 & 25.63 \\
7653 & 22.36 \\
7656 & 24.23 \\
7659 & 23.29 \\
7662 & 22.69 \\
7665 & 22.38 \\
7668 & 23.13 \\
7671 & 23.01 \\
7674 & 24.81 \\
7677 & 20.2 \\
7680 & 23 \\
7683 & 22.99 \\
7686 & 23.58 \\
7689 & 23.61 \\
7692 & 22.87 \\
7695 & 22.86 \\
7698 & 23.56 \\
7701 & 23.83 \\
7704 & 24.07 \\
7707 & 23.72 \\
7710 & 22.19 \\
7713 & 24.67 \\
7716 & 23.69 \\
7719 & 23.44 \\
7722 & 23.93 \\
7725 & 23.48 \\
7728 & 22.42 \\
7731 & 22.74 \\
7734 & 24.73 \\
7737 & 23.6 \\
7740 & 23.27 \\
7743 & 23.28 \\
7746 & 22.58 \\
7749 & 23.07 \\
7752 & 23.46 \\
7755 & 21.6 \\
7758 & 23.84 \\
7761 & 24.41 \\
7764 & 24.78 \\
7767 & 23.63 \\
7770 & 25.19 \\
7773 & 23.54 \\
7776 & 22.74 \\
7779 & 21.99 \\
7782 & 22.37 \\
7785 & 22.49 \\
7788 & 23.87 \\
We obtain 22.99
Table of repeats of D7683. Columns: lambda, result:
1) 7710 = 22.19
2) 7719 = 23.44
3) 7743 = 23.28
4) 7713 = 24.67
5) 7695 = 22.86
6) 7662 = 22.69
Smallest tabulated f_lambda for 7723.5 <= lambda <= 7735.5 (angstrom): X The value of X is 22.42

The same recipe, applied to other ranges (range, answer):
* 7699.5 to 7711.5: 22.19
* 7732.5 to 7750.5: 22.58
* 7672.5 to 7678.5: 20.2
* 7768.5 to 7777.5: 22.74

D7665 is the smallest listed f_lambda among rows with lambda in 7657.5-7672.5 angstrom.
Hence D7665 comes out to 22.38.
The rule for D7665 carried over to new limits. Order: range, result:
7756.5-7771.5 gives 23.63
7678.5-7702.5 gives 22.86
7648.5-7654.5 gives 22.36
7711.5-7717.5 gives 23.69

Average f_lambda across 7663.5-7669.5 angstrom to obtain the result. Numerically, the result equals 22.8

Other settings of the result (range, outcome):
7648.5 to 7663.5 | 23.6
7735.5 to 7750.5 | 23.2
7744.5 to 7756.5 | 22.7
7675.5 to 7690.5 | 22.7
